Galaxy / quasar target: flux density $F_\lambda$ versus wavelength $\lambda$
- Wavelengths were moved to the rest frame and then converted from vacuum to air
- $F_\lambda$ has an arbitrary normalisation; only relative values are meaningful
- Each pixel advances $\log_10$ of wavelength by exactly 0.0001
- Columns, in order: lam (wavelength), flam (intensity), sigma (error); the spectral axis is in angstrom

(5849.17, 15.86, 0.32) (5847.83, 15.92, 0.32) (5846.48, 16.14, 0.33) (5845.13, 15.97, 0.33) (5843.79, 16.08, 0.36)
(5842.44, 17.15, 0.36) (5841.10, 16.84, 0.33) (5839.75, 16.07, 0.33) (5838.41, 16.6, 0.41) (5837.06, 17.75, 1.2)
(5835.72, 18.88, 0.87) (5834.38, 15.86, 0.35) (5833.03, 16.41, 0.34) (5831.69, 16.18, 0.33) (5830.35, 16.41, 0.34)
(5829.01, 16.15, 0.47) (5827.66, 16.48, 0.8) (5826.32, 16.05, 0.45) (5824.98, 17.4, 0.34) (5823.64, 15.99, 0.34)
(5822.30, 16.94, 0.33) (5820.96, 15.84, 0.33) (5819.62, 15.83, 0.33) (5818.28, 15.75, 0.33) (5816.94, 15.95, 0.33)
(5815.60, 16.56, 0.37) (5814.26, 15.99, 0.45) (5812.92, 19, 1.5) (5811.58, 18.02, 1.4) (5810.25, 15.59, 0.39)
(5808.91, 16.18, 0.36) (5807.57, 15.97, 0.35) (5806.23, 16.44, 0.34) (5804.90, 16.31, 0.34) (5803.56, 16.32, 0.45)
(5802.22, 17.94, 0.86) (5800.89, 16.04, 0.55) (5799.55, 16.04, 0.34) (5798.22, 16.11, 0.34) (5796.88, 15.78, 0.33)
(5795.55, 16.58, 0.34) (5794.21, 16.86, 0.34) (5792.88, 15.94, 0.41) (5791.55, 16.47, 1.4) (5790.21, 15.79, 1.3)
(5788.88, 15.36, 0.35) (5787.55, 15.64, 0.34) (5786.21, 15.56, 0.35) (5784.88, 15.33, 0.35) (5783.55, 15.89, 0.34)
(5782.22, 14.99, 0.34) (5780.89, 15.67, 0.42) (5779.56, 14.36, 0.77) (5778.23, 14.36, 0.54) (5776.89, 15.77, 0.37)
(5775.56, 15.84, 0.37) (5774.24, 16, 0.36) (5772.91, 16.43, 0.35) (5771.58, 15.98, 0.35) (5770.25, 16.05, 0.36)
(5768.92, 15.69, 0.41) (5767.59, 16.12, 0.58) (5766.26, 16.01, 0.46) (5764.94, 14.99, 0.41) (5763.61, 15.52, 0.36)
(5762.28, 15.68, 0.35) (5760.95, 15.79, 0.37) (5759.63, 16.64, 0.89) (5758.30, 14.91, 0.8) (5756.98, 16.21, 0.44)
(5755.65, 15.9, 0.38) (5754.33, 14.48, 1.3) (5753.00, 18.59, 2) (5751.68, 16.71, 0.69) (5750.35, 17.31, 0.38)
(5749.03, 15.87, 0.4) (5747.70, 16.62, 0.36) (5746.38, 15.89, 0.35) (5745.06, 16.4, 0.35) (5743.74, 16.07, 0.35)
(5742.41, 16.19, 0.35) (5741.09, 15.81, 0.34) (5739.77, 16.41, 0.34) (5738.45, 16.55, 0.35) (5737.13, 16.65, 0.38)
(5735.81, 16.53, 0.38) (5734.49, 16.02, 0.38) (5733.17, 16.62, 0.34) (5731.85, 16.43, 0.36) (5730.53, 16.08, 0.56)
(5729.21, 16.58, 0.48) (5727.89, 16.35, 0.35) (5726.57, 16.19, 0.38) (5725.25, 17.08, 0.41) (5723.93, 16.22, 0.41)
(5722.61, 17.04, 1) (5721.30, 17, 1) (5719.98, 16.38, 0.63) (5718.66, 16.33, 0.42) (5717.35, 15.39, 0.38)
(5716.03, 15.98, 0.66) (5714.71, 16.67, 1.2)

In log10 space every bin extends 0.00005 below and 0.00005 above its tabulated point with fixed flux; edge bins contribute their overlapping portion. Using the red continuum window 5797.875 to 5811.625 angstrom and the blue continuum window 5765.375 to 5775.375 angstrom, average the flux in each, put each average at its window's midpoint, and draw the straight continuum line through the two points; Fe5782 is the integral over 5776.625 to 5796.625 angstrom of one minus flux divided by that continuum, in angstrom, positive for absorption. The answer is 0.7 angstrom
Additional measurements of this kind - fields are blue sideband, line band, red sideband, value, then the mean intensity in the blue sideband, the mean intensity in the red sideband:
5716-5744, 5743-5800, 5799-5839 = 1.9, 16.4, 16.6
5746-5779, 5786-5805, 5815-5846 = 0.0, 16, 16.5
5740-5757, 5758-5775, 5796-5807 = 0.5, 16.3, 16.4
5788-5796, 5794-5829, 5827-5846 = -0.2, 16.1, 16.6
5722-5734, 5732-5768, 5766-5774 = 0.2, 16.5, 16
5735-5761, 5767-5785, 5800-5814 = 1.0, 16.3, 16.7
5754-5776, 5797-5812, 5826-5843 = -0.1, 15.8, 16.7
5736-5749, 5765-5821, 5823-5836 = 1.3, 16.3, 16.5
